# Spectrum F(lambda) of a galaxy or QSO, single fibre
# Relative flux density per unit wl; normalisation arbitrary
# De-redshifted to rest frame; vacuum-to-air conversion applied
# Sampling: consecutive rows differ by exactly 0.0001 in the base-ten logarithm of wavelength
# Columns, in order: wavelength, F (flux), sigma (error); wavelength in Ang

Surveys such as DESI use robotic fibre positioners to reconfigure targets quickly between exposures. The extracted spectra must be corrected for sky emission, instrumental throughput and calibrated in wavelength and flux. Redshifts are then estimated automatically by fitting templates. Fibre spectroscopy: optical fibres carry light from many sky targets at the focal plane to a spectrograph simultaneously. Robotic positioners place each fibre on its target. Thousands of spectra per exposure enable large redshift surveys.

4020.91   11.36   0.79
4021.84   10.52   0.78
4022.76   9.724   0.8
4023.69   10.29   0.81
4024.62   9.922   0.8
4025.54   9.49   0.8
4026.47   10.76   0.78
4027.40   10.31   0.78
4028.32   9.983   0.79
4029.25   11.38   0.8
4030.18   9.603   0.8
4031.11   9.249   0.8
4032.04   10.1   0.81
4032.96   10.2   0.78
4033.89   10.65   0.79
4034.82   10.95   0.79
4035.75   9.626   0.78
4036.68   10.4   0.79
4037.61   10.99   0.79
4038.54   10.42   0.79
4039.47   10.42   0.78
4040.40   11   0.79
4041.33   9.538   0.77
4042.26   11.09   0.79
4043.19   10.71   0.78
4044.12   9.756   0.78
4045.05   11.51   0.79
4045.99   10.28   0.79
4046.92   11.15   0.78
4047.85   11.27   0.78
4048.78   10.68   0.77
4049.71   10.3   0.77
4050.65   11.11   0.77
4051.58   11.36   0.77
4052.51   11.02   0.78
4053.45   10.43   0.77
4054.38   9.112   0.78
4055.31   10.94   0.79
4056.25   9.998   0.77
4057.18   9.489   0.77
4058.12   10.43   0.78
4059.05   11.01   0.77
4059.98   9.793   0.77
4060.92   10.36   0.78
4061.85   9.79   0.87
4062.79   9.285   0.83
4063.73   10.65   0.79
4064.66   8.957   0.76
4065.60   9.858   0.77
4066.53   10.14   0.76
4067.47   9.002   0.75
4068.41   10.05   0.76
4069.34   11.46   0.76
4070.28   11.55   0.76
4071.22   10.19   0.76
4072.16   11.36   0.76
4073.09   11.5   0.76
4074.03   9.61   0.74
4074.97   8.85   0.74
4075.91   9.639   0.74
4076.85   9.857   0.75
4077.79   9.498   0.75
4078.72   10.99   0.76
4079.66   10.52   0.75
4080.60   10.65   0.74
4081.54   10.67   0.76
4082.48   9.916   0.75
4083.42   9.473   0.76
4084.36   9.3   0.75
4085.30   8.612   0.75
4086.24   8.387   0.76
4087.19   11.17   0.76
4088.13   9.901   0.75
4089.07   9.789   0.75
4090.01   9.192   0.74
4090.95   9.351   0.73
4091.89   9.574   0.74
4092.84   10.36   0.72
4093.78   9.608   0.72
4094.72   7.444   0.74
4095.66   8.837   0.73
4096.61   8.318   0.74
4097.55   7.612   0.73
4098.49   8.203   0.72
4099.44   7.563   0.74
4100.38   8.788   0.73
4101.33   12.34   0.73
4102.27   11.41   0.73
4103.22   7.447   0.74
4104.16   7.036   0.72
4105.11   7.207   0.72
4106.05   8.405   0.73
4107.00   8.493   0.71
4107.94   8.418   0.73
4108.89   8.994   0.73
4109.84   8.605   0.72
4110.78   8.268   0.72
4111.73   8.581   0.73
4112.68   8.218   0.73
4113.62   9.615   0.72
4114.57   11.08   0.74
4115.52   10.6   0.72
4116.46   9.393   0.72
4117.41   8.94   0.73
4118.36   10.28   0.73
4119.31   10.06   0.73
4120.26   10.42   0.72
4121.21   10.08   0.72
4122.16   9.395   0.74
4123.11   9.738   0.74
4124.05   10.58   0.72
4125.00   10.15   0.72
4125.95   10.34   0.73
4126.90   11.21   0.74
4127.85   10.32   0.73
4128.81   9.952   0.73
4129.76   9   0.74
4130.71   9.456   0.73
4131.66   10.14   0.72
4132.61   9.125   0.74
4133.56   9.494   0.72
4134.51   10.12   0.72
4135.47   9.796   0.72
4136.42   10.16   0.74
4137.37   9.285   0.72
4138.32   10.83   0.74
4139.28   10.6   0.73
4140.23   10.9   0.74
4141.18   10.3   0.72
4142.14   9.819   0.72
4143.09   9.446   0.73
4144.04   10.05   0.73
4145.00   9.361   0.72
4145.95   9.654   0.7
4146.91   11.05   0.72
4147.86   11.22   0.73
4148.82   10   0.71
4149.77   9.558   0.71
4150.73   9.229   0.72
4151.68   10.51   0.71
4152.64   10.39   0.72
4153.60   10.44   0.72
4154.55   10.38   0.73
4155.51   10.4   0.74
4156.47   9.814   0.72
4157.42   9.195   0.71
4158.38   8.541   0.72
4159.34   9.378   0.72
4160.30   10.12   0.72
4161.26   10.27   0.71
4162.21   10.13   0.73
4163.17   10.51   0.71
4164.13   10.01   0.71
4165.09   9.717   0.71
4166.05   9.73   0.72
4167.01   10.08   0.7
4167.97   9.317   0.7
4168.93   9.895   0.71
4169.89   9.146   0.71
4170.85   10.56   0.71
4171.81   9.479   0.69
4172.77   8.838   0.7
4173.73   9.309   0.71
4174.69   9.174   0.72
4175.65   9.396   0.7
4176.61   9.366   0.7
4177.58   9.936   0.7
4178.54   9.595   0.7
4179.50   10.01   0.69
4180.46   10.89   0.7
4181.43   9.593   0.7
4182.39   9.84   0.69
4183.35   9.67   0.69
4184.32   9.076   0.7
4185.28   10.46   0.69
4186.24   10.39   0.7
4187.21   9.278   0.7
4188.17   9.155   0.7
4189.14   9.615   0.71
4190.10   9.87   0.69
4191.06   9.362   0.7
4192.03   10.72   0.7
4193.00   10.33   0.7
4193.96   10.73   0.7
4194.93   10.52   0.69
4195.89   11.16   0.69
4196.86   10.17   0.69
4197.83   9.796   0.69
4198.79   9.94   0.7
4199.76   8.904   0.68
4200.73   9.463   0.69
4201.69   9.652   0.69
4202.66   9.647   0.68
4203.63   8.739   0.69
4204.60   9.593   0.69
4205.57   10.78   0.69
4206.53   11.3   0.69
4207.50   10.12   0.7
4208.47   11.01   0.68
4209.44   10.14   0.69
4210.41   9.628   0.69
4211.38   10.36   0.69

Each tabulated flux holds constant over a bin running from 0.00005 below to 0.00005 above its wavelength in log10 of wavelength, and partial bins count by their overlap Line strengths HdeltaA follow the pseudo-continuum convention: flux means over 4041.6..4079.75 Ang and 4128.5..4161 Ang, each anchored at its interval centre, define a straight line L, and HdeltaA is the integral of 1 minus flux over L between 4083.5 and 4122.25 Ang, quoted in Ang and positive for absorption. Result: 3.8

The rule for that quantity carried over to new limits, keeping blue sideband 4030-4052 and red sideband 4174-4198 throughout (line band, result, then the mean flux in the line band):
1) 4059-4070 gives 0.4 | 10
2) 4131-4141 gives 0.1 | 10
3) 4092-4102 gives 1.3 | 8.98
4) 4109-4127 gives 0.8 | 9.72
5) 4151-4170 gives 0.2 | 9.91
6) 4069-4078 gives 0.0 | 10.4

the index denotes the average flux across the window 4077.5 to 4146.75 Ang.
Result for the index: 9.55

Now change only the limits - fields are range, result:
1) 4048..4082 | 10.3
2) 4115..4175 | 9.93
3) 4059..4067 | 9.93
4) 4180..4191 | 9.79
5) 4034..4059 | 10.5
